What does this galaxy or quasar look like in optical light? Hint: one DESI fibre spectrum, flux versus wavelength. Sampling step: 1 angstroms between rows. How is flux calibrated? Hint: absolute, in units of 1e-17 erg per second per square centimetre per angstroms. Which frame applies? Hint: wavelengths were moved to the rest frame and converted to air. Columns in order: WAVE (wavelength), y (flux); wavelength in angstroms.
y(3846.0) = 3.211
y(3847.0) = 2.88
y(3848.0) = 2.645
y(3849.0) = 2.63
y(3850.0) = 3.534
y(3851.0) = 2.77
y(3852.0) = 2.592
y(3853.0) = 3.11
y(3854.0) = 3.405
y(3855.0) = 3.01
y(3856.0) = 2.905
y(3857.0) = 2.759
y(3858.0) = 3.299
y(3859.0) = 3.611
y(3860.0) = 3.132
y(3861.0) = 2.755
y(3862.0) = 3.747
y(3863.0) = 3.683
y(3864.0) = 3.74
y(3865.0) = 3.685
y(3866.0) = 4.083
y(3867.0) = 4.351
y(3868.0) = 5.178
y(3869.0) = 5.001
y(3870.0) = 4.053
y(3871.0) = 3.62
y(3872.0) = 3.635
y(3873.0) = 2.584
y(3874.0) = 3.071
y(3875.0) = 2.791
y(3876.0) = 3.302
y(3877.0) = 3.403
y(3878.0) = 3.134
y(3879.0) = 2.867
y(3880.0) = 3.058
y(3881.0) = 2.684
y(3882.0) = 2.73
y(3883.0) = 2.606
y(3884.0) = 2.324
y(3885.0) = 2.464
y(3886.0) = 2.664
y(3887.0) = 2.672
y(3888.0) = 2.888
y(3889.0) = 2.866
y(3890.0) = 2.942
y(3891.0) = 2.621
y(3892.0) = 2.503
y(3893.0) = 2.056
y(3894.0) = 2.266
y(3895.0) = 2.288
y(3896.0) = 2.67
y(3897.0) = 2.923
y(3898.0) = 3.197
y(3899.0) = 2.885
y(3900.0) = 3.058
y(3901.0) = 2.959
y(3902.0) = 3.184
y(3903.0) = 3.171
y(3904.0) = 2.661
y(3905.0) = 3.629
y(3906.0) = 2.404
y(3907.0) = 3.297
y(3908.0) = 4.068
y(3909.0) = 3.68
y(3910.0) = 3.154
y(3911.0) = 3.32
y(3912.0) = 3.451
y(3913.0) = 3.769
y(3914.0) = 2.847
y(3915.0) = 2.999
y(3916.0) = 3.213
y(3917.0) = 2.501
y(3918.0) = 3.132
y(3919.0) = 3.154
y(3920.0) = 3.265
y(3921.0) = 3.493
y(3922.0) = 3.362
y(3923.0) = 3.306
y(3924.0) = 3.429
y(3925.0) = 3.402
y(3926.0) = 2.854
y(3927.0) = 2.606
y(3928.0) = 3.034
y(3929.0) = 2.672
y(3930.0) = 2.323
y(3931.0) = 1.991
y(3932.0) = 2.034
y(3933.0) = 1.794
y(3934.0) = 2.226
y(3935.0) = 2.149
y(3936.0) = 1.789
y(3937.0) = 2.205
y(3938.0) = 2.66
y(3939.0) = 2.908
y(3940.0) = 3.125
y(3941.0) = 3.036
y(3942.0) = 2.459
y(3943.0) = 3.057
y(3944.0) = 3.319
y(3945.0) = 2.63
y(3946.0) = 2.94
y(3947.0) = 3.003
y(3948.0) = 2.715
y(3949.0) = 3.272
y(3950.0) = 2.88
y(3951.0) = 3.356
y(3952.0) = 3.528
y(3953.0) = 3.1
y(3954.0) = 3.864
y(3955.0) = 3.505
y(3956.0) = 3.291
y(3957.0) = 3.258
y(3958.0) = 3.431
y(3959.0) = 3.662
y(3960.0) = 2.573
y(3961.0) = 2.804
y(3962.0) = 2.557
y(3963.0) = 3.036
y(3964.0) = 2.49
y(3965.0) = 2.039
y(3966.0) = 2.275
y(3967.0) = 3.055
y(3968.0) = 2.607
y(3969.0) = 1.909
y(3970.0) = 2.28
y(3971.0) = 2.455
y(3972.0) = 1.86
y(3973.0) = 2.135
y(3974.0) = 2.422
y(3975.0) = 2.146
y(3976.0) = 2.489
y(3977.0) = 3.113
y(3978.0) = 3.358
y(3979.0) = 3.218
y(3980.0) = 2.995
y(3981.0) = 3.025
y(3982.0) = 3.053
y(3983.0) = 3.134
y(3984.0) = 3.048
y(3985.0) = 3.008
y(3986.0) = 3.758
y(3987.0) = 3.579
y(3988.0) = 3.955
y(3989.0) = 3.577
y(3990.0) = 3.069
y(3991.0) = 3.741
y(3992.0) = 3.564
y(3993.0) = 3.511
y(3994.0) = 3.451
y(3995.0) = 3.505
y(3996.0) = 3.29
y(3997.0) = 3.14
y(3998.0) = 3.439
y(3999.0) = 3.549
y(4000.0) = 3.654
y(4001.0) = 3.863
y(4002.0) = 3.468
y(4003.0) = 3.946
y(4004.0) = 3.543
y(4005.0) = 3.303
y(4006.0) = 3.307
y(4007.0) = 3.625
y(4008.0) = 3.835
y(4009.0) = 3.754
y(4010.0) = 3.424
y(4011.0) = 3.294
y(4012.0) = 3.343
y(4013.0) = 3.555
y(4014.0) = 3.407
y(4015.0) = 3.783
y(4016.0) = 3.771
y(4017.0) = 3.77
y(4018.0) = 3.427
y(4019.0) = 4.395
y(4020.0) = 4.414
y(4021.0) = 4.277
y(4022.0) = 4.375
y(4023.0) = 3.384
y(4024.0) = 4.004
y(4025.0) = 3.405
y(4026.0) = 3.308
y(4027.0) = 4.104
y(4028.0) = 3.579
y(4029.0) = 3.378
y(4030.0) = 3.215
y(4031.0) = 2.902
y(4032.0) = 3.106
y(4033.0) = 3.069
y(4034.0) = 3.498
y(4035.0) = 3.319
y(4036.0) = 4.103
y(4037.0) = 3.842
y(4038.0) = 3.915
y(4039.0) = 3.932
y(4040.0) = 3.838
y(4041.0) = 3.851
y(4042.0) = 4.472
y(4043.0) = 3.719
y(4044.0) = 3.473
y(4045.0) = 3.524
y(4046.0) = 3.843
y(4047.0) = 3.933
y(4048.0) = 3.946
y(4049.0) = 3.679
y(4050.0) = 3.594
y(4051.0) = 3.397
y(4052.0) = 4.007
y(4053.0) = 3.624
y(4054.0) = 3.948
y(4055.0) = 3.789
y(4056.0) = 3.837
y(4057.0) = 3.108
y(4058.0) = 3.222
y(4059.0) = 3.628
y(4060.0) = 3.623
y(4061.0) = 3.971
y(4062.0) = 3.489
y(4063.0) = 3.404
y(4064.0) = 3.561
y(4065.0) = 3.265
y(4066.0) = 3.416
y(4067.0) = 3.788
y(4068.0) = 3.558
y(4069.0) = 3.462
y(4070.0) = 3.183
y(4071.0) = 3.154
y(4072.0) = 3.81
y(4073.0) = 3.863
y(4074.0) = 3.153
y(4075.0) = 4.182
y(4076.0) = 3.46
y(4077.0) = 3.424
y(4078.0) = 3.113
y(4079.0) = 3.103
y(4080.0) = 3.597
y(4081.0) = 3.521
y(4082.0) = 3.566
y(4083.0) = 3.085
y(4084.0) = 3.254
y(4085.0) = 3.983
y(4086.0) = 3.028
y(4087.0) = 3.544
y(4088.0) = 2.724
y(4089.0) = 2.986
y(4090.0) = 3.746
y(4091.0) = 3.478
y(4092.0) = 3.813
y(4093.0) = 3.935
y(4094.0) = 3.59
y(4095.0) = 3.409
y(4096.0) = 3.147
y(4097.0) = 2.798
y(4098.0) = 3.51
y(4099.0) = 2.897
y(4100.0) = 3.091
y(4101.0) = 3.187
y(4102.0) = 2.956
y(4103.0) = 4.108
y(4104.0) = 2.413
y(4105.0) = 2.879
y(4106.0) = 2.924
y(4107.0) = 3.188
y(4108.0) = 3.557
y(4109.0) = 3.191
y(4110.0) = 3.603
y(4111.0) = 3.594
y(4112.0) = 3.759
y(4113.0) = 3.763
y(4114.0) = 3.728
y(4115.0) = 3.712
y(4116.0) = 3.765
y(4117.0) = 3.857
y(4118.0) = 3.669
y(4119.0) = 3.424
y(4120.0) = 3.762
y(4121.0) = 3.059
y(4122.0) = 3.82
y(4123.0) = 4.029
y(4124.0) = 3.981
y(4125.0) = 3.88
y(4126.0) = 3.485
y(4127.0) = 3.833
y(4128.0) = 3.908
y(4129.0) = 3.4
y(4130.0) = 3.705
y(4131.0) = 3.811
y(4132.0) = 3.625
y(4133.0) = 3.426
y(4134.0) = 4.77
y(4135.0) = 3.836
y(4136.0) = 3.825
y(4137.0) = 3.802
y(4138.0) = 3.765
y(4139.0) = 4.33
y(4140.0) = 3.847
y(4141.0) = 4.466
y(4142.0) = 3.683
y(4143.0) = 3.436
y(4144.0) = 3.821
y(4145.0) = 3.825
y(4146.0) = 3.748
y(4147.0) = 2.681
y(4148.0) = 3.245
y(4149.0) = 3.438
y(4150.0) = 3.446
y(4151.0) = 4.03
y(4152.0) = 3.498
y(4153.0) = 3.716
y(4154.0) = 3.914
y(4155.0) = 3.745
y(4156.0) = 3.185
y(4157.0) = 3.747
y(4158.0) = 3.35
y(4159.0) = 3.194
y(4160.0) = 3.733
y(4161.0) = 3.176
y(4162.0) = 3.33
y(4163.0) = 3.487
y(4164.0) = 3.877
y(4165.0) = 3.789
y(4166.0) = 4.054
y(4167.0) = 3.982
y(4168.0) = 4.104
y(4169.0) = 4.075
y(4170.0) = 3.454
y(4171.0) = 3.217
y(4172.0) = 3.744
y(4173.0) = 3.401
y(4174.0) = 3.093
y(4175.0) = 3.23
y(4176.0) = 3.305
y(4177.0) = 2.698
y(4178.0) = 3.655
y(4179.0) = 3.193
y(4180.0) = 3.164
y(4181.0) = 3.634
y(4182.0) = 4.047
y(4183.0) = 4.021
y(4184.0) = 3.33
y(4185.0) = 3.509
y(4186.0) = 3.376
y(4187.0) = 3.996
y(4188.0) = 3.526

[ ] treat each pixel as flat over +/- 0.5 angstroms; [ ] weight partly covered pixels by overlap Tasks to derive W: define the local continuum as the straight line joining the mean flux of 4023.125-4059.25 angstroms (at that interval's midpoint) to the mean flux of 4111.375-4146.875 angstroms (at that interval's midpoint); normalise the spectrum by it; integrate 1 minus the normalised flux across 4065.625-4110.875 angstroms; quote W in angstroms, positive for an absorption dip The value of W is 4.2 angstroms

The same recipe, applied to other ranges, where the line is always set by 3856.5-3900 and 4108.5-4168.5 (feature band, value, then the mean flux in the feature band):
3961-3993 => 4.50 angstroms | 2.88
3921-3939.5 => 3.55 angstroms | 2.62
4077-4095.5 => 0.86 angstroms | 3.42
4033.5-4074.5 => -1.65 angstroms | 3.65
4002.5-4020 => -1.12 angstroms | 3.64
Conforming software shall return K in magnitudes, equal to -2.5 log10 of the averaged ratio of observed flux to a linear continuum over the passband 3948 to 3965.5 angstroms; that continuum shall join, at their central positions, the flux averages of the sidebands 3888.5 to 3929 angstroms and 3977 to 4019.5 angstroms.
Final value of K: 0.06 mag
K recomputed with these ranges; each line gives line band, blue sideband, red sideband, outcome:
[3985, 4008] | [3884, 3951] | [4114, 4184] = -0.13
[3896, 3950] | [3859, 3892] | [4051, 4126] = 0.13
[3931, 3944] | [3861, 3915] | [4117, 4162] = 0.30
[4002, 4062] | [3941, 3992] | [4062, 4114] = -0.15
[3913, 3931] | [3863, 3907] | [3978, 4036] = 0.07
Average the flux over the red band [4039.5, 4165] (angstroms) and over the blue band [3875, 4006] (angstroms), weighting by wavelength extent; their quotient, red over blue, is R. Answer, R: 1.2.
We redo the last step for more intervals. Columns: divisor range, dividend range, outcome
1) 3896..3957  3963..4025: 1.10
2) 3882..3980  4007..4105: 1.25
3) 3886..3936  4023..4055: 1.27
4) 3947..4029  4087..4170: 1.09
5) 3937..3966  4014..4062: 1.24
